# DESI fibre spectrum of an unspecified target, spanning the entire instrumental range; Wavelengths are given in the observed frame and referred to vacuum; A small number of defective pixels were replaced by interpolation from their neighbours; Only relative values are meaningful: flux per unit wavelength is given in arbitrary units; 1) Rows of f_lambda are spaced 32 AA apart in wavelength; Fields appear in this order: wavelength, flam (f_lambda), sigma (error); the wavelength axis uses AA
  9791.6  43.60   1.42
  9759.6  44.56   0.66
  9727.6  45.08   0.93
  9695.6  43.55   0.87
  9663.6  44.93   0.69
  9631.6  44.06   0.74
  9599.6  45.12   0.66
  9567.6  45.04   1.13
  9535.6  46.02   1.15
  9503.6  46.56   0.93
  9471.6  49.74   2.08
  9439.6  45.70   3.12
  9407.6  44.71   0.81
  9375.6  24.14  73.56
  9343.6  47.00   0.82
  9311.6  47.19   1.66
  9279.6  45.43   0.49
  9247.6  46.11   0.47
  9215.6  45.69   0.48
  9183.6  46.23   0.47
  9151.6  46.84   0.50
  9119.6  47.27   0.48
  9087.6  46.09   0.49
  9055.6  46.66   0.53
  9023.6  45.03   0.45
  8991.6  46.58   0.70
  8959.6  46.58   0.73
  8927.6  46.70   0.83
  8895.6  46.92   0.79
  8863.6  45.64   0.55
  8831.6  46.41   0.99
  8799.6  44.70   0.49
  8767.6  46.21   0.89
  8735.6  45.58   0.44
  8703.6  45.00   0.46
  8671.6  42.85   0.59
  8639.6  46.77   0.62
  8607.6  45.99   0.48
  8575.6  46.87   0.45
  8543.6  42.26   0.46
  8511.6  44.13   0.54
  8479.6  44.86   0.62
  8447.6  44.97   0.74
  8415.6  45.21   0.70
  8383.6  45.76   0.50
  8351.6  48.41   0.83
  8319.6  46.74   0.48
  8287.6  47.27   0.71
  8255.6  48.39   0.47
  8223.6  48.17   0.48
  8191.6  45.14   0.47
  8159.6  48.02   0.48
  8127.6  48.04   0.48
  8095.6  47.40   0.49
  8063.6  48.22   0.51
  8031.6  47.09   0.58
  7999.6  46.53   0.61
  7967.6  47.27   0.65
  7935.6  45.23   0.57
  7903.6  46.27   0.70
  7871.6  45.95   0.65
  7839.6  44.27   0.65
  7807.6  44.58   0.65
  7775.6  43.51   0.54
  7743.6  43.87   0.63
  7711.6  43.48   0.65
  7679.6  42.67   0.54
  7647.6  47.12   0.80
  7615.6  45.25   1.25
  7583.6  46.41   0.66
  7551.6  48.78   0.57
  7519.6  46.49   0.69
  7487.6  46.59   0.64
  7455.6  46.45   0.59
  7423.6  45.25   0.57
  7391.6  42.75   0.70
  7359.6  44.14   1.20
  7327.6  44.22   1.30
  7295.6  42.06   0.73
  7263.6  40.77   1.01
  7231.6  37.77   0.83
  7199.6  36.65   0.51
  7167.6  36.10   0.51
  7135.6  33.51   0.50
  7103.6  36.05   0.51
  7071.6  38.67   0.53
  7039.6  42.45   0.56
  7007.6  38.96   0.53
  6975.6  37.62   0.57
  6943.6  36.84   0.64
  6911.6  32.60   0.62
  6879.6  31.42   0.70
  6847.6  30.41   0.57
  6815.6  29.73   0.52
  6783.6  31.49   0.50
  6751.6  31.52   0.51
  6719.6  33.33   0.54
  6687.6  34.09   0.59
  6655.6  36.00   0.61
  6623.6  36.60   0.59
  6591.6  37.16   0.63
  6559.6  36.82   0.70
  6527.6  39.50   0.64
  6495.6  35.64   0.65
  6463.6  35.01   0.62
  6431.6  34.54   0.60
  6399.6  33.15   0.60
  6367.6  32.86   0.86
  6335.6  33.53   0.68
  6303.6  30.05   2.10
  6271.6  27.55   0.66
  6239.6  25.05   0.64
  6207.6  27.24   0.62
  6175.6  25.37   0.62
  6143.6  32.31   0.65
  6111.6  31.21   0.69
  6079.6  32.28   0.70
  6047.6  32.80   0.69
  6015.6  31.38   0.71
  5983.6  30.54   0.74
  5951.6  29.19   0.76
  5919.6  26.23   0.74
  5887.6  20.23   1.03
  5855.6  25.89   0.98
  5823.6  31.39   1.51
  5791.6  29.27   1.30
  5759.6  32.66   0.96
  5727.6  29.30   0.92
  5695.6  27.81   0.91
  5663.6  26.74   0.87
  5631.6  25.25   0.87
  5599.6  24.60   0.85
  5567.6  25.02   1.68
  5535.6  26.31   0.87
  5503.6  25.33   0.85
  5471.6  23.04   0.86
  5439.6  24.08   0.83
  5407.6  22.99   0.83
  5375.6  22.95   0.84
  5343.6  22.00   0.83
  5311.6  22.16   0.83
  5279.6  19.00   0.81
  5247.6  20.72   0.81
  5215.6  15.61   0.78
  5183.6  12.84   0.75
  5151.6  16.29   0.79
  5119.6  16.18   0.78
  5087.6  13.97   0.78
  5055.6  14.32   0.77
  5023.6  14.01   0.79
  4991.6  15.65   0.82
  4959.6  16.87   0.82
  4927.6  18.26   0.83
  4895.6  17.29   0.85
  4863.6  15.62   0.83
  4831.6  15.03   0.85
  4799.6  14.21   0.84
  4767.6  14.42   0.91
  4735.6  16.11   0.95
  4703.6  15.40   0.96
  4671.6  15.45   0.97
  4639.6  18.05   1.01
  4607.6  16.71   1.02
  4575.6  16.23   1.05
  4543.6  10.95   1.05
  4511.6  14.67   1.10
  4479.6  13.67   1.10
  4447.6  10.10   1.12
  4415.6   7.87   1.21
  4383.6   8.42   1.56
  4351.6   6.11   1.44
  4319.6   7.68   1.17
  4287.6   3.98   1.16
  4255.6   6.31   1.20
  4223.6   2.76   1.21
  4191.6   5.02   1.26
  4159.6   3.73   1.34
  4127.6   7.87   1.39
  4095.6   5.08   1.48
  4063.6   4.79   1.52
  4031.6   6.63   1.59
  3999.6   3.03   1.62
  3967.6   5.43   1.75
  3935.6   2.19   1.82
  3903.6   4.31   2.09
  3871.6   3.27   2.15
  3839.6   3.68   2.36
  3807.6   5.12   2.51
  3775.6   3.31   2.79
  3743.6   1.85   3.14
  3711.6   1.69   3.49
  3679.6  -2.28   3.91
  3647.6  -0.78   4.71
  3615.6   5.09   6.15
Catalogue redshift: 0.00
